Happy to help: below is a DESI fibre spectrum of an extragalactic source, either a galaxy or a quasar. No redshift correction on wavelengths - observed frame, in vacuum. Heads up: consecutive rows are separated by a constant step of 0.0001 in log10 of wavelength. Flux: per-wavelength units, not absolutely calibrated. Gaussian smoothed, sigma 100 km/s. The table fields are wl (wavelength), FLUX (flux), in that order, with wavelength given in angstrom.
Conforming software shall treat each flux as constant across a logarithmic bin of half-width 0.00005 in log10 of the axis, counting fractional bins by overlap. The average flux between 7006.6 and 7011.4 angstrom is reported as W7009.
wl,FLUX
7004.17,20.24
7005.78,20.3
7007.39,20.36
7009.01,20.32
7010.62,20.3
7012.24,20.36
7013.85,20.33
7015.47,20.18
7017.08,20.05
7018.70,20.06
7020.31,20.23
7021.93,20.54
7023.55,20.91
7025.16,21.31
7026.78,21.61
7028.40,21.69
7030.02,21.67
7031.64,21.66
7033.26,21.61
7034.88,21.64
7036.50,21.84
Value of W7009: 20.3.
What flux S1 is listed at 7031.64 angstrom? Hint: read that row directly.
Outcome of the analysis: 21.66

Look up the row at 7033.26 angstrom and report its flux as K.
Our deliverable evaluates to 21.61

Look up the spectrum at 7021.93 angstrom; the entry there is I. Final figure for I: 20.54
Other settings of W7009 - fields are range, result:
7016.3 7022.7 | 20.2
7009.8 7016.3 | 20.3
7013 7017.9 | 20.2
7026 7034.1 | 21.6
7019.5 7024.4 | 20.6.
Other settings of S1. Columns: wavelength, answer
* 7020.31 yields 20.23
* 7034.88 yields 21.64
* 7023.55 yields 20.91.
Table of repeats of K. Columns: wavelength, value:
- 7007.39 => 20.36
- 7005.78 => 20.3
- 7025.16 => 21.31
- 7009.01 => 20.32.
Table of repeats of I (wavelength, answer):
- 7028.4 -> 21.69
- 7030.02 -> 21.67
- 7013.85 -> 20.33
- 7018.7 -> 20.06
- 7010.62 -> 20.3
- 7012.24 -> 20.36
